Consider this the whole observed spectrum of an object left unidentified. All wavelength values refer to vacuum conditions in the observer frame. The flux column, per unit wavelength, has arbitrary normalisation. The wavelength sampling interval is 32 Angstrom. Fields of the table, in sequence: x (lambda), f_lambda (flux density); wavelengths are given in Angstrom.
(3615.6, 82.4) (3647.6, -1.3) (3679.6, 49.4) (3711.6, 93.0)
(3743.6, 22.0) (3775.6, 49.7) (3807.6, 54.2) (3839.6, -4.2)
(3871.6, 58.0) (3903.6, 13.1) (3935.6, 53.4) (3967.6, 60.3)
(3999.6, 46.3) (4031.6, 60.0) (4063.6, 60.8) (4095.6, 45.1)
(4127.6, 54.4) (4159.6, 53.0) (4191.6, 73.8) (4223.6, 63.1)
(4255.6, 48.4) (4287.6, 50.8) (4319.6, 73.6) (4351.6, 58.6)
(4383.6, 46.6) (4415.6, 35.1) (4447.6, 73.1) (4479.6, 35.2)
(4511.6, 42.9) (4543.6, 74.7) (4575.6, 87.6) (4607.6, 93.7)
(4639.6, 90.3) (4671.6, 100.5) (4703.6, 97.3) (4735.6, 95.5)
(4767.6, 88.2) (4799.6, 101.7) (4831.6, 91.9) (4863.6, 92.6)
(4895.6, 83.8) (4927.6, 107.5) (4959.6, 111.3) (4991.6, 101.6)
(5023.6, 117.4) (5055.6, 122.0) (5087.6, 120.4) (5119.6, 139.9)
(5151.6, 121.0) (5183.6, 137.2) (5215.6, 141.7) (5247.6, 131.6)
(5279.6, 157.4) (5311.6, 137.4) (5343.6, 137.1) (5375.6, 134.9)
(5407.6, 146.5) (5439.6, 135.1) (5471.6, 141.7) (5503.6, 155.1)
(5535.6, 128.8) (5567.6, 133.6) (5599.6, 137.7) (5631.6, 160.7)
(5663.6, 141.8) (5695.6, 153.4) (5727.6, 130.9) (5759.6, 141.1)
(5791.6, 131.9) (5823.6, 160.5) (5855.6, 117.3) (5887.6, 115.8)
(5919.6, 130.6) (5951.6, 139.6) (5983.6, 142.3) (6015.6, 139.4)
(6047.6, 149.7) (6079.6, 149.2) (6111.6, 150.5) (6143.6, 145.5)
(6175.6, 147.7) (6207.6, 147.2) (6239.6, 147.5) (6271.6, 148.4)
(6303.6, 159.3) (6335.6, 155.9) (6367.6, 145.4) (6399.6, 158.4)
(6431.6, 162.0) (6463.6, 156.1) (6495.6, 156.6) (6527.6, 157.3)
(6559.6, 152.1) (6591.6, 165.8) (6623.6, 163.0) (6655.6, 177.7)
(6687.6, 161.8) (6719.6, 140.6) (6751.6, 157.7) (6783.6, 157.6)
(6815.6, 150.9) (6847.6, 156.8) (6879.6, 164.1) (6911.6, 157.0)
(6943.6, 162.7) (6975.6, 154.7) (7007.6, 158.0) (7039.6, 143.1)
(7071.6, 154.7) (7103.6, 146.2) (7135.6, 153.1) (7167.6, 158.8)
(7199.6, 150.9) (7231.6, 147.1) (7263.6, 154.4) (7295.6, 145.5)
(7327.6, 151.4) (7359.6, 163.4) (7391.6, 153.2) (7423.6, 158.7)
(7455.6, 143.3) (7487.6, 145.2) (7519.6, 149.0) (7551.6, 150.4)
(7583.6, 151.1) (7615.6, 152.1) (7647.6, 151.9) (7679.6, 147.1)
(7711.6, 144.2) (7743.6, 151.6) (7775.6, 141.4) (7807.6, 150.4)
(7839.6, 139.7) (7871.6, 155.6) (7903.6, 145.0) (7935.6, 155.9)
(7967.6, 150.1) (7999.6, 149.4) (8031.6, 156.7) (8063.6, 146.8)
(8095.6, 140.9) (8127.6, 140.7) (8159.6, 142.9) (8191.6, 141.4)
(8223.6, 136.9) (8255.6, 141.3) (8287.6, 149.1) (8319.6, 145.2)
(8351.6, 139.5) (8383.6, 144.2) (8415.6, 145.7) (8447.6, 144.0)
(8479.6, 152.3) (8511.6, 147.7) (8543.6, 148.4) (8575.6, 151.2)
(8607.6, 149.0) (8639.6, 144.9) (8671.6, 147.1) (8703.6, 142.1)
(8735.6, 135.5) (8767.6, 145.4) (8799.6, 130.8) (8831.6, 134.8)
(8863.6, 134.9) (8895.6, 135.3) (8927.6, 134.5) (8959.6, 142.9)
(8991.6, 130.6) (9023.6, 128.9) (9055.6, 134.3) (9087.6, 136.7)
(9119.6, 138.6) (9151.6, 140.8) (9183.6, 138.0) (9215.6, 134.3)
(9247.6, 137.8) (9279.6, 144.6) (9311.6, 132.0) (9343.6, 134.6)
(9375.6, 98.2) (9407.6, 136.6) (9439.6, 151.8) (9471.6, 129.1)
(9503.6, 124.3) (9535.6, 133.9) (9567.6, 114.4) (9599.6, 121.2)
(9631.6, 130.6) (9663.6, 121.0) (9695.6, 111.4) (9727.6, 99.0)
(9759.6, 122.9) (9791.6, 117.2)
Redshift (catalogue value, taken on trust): 0.140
